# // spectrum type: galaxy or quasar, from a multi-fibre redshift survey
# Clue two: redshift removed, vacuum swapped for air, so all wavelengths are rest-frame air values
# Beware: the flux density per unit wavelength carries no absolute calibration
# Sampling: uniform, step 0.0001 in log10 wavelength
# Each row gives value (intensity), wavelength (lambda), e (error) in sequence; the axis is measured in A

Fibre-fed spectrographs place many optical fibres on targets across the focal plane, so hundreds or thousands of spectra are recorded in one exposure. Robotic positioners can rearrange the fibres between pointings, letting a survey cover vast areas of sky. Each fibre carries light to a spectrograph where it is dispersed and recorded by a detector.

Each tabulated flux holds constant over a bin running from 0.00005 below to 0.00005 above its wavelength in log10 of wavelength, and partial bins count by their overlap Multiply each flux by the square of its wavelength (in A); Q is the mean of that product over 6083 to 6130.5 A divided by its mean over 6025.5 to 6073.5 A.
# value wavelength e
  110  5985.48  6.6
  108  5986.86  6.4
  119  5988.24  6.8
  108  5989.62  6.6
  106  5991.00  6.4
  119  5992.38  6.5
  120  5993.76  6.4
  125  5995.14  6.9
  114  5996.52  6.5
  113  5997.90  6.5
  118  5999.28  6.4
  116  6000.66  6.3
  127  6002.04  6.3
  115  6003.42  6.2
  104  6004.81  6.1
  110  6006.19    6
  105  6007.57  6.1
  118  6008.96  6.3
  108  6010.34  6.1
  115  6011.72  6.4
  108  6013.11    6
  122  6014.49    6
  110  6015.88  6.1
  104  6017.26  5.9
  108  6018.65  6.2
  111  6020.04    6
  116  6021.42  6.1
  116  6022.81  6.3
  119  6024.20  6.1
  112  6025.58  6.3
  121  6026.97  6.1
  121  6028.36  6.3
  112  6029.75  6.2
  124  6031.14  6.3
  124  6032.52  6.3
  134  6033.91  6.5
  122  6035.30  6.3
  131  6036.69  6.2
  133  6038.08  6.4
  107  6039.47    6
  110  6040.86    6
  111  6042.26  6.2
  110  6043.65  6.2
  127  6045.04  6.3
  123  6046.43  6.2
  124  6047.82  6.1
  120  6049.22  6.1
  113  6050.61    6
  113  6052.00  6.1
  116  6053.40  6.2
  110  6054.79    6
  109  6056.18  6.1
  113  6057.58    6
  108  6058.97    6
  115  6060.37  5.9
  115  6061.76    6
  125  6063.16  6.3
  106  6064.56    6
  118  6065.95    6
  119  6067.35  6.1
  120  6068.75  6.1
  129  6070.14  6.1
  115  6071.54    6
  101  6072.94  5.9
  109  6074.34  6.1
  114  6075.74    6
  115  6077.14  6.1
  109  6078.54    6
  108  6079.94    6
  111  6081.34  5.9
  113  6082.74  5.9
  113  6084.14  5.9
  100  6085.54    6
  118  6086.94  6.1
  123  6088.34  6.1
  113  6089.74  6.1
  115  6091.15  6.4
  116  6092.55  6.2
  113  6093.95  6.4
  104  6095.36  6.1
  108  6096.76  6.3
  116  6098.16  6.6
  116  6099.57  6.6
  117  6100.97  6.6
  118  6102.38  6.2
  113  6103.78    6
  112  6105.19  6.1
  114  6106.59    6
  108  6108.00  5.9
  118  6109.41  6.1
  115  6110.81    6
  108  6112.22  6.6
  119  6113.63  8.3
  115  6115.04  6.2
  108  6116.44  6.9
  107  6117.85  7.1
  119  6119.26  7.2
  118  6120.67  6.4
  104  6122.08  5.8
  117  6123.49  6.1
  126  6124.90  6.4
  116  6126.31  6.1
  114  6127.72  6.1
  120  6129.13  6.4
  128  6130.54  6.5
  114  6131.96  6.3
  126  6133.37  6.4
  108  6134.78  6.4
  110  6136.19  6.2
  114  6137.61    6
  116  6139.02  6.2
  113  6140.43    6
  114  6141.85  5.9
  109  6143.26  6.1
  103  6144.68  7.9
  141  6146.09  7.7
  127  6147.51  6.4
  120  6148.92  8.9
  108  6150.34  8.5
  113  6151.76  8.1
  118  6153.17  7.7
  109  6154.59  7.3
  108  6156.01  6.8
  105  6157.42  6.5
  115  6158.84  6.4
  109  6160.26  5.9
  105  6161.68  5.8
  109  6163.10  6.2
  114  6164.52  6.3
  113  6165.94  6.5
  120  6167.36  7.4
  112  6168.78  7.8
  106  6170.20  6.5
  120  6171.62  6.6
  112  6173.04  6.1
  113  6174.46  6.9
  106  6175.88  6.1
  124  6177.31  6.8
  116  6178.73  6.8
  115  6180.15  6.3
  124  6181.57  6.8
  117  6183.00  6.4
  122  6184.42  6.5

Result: 1.0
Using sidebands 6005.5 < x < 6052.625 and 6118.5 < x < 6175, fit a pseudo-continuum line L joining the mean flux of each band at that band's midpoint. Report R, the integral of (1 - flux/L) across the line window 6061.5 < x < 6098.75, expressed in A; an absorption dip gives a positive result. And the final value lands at 0.7 A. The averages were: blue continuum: 117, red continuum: 115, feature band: 114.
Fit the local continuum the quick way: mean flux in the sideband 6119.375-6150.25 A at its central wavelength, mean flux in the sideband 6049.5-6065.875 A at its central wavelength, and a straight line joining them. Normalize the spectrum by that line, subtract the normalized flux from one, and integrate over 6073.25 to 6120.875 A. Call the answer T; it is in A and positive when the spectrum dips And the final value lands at 0.96 A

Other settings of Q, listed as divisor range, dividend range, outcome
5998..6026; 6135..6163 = 1.05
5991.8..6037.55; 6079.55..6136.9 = 1.01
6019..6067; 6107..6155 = 1.01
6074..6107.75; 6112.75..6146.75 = 1.04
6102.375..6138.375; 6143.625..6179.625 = 1.00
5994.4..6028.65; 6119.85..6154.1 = 1.06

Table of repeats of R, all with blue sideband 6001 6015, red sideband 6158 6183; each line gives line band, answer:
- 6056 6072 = -0.41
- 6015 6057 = -1.40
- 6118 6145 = -0.38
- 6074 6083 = 0.17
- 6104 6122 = 0.07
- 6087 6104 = -0.16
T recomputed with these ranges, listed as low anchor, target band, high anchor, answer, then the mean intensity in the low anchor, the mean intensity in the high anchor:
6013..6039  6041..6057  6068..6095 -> 0.1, 118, 113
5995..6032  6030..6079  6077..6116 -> -1.3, 114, 113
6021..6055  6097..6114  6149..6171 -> 0.1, 119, 111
